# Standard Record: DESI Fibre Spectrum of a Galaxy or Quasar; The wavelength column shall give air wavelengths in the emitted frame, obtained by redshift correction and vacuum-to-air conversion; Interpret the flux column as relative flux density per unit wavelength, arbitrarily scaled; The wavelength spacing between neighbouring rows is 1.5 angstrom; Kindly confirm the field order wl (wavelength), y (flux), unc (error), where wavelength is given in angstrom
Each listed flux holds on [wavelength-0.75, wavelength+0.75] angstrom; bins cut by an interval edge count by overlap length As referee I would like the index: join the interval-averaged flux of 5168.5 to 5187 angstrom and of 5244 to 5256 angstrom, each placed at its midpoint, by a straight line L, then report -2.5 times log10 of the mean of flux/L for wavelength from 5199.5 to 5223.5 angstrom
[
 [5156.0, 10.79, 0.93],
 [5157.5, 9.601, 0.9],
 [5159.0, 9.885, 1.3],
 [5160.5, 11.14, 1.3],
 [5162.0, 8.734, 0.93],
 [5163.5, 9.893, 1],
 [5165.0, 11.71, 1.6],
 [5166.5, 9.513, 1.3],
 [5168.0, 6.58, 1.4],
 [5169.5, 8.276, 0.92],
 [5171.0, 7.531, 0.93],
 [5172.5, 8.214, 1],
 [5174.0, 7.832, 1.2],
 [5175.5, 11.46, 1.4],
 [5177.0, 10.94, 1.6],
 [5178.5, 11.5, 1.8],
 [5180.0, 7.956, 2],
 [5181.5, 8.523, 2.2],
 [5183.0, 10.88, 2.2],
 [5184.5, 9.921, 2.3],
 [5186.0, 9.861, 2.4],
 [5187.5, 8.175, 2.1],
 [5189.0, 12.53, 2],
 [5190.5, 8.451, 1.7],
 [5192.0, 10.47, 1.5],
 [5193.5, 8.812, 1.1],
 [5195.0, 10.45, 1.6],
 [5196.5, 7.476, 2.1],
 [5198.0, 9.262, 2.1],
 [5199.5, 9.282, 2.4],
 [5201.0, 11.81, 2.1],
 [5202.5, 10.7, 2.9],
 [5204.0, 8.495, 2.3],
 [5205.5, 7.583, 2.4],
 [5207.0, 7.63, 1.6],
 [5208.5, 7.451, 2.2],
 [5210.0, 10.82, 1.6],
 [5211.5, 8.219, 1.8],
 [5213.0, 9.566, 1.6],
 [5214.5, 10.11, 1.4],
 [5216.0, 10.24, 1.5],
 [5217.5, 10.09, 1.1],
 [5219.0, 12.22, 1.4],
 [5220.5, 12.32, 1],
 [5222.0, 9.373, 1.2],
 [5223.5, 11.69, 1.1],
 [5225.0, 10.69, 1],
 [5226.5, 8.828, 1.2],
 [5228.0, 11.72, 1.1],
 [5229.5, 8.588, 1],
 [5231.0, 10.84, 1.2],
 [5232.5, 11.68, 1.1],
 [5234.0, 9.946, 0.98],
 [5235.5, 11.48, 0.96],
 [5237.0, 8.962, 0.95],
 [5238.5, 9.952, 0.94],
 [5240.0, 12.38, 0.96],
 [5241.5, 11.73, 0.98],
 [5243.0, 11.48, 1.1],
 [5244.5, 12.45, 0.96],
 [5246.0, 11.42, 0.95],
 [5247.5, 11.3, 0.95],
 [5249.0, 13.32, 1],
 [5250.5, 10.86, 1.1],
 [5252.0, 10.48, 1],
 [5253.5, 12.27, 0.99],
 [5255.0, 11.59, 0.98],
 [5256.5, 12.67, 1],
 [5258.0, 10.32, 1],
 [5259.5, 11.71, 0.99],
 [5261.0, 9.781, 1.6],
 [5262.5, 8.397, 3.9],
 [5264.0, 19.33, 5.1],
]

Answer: 0.07 mag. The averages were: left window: 9.35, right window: 11.7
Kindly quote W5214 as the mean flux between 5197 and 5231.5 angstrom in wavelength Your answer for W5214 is 9.87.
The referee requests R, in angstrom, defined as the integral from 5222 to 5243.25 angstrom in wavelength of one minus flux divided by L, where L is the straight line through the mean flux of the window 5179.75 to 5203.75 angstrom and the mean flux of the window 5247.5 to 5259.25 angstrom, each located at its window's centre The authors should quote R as 0.6 angstrom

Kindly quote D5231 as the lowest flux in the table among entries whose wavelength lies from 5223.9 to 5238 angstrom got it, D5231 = 8.588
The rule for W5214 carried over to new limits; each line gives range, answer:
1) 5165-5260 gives 10.1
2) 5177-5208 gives 9.51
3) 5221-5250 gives 10.9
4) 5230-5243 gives 10.9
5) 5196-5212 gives 9.01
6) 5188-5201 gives 9.69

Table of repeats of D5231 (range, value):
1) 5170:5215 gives 7.451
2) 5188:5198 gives 7.476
